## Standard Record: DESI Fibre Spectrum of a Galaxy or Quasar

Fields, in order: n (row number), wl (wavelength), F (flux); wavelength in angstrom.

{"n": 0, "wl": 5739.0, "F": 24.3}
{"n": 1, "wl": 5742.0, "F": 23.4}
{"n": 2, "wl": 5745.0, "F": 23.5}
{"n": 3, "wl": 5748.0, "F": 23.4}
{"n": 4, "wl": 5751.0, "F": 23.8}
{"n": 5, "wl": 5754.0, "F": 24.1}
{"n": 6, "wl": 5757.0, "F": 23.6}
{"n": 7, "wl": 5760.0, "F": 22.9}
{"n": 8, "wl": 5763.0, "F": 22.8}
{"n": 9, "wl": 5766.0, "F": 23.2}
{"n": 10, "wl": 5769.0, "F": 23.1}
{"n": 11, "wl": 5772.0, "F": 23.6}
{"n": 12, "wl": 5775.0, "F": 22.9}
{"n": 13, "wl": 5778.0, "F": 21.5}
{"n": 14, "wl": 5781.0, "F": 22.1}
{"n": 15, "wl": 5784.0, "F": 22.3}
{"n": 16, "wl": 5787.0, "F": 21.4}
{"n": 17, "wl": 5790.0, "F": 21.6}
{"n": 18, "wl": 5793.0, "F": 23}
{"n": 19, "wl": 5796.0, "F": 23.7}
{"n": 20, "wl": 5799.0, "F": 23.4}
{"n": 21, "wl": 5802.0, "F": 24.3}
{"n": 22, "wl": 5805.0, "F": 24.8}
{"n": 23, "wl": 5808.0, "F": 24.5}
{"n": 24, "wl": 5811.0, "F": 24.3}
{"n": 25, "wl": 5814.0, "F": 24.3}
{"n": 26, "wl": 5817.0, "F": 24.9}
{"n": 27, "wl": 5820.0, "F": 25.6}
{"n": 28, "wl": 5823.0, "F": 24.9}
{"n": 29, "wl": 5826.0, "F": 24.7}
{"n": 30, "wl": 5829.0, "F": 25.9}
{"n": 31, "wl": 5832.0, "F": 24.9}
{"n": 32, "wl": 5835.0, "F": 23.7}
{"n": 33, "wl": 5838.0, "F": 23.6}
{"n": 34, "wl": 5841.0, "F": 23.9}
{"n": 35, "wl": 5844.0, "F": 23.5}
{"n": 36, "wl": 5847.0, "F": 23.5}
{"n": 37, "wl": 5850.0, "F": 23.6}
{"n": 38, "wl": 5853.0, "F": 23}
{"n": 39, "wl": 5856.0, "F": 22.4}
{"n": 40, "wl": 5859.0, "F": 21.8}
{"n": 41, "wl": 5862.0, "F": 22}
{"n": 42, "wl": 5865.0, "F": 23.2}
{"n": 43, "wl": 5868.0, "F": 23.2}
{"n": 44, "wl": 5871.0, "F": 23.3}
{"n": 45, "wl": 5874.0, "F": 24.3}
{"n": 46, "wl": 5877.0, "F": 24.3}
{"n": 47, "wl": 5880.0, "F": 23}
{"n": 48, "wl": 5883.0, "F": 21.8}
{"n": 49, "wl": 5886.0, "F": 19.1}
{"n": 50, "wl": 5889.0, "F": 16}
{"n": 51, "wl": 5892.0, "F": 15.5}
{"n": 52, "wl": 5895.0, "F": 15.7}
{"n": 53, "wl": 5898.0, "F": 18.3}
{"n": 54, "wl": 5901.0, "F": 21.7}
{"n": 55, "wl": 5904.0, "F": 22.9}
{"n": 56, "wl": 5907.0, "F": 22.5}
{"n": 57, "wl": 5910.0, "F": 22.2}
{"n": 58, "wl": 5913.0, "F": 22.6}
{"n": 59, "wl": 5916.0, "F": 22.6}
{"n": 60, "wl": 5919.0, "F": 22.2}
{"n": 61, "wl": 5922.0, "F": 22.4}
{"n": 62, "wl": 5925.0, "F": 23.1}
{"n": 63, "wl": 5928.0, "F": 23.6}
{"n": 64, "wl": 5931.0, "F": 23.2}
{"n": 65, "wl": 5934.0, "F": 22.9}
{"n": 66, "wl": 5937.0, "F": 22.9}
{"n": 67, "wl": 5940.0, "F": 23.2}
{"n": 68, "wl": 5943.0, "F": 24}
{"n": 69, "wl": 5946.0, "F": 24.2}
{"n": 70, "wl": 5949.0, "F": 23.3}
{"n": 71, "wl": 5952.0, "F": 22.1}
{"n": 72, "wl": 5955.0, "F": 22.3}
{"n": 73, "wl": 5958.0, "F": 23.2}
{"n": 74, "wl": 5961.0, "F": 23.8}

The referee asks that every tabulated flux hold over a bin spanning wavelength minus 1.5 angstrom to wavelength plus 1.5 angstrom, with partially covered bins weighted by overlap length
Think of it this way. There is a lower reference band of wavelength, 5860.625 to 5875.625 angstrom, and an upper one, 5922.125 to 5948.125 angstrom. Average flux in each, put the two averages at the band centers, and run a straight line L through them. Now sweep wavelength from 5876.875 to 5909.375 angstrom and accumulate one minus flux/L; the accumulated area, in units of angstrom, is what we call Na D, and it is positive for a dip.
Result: 4.6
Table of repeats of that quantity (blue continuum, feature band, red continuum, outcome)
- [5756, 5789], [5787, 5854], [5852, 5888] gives -4.27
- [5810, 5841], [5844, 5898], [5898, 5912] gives 3.83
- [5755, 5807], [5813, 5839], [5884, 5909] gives -3.99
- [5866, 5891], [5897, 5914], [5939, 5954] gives 0.47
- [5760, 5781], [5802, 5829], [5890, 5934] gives -2.98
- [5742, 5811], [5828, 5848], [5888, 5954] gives -1.37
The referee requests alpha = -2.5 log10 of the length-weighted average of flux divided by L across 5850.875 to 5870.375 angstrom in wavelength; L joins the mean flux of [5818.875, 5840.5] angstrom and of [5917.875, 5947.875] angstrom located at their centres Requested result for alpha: 0.07 mag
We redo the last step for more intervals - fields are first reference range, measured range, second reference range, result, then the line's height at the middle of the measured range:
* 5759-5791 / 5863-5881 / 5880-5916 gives -0.14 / 20.6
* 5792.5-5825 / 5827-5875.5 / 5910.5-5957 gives 0.02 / 23.9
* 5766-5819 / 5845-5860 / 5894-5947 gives 0.00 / 22.8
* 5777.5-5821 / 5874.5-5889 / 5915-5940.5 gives 0.07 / 23.1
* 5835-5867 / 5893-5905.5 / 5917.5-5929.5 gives 0.18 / 22.9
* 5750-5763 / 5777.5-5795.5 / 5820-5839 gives 0.09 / 24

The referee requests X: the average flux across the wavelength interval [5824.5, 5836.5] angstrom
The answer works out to 24.8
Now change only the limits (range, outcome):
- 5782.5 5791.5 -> 21.8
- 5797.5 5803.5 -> 23.8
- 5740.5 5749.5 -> 23.4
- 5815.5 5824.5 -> 25.1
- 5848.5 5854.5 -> 23.3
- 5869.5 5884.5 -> 23.3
